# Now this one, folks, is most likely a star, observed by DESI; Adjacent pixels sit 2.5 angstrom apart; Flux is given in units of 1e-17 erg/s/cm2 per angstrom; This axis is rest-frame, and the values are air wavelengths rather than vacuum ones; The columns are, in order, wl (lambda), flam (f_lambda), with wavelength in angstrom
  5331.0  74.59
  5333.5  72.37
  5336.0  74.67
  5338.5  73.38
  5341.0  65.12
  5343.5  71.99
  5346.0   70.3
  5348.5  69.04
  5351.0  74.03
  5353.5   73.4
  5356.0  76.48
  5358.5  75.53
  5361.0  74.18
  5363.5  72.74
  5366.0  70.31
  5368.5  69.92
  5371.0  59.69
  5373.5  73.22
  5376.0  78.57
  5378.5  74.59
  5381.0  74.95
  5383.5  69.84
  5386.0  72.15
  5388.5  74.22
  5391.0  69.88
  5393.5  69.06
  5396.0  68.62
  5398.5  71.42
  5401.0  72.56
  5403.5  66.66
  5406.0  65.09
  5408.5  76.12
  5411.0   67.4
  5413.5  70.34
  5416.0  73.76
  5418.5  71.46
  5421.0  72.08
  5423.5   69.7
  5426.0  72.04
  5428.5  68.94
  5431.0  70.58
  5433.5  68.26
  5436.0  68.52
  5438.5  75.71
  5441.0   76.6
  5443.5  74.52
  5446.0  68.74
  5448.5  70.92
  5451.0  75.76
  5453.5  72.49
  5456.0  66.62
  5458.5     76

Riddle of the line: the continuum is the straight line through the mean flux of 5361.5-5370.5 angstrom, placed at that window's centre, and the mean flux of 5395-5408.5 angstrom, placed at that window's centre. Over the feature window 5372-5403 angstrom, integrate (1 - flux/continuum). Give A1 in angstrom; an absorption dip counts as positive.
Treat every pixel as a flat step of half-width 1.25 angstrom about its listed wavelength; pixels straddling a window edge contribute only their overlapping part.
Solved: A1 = -1.0 angstrom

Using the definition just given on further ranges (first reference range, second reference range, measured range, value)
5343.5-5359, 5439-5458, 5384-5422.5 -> 1.1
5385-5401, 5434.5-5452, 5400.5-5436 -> 0.8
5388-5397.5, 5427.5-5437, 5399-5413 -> 0.0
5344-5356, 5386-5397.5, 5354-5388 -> -0.5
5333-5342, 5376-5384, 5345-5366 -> -0.1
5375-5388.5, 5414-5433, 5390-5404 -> 0.6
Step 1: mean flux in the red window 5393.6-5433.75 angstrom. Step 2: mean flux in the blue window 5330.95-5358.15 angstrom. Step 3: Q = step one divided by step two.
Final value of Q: 1.0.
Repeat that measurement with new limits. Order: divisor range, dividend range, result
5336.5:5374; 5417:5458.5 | 1.00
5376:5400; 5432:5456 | 1.00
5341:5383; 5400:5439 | 0.98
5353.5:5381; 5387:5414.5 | 0.97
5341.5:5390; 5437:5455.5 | 1.01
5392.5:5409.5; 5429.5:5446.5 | 1.03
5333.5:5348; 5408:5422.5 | 1.01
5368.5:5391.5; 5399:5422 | 0.98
